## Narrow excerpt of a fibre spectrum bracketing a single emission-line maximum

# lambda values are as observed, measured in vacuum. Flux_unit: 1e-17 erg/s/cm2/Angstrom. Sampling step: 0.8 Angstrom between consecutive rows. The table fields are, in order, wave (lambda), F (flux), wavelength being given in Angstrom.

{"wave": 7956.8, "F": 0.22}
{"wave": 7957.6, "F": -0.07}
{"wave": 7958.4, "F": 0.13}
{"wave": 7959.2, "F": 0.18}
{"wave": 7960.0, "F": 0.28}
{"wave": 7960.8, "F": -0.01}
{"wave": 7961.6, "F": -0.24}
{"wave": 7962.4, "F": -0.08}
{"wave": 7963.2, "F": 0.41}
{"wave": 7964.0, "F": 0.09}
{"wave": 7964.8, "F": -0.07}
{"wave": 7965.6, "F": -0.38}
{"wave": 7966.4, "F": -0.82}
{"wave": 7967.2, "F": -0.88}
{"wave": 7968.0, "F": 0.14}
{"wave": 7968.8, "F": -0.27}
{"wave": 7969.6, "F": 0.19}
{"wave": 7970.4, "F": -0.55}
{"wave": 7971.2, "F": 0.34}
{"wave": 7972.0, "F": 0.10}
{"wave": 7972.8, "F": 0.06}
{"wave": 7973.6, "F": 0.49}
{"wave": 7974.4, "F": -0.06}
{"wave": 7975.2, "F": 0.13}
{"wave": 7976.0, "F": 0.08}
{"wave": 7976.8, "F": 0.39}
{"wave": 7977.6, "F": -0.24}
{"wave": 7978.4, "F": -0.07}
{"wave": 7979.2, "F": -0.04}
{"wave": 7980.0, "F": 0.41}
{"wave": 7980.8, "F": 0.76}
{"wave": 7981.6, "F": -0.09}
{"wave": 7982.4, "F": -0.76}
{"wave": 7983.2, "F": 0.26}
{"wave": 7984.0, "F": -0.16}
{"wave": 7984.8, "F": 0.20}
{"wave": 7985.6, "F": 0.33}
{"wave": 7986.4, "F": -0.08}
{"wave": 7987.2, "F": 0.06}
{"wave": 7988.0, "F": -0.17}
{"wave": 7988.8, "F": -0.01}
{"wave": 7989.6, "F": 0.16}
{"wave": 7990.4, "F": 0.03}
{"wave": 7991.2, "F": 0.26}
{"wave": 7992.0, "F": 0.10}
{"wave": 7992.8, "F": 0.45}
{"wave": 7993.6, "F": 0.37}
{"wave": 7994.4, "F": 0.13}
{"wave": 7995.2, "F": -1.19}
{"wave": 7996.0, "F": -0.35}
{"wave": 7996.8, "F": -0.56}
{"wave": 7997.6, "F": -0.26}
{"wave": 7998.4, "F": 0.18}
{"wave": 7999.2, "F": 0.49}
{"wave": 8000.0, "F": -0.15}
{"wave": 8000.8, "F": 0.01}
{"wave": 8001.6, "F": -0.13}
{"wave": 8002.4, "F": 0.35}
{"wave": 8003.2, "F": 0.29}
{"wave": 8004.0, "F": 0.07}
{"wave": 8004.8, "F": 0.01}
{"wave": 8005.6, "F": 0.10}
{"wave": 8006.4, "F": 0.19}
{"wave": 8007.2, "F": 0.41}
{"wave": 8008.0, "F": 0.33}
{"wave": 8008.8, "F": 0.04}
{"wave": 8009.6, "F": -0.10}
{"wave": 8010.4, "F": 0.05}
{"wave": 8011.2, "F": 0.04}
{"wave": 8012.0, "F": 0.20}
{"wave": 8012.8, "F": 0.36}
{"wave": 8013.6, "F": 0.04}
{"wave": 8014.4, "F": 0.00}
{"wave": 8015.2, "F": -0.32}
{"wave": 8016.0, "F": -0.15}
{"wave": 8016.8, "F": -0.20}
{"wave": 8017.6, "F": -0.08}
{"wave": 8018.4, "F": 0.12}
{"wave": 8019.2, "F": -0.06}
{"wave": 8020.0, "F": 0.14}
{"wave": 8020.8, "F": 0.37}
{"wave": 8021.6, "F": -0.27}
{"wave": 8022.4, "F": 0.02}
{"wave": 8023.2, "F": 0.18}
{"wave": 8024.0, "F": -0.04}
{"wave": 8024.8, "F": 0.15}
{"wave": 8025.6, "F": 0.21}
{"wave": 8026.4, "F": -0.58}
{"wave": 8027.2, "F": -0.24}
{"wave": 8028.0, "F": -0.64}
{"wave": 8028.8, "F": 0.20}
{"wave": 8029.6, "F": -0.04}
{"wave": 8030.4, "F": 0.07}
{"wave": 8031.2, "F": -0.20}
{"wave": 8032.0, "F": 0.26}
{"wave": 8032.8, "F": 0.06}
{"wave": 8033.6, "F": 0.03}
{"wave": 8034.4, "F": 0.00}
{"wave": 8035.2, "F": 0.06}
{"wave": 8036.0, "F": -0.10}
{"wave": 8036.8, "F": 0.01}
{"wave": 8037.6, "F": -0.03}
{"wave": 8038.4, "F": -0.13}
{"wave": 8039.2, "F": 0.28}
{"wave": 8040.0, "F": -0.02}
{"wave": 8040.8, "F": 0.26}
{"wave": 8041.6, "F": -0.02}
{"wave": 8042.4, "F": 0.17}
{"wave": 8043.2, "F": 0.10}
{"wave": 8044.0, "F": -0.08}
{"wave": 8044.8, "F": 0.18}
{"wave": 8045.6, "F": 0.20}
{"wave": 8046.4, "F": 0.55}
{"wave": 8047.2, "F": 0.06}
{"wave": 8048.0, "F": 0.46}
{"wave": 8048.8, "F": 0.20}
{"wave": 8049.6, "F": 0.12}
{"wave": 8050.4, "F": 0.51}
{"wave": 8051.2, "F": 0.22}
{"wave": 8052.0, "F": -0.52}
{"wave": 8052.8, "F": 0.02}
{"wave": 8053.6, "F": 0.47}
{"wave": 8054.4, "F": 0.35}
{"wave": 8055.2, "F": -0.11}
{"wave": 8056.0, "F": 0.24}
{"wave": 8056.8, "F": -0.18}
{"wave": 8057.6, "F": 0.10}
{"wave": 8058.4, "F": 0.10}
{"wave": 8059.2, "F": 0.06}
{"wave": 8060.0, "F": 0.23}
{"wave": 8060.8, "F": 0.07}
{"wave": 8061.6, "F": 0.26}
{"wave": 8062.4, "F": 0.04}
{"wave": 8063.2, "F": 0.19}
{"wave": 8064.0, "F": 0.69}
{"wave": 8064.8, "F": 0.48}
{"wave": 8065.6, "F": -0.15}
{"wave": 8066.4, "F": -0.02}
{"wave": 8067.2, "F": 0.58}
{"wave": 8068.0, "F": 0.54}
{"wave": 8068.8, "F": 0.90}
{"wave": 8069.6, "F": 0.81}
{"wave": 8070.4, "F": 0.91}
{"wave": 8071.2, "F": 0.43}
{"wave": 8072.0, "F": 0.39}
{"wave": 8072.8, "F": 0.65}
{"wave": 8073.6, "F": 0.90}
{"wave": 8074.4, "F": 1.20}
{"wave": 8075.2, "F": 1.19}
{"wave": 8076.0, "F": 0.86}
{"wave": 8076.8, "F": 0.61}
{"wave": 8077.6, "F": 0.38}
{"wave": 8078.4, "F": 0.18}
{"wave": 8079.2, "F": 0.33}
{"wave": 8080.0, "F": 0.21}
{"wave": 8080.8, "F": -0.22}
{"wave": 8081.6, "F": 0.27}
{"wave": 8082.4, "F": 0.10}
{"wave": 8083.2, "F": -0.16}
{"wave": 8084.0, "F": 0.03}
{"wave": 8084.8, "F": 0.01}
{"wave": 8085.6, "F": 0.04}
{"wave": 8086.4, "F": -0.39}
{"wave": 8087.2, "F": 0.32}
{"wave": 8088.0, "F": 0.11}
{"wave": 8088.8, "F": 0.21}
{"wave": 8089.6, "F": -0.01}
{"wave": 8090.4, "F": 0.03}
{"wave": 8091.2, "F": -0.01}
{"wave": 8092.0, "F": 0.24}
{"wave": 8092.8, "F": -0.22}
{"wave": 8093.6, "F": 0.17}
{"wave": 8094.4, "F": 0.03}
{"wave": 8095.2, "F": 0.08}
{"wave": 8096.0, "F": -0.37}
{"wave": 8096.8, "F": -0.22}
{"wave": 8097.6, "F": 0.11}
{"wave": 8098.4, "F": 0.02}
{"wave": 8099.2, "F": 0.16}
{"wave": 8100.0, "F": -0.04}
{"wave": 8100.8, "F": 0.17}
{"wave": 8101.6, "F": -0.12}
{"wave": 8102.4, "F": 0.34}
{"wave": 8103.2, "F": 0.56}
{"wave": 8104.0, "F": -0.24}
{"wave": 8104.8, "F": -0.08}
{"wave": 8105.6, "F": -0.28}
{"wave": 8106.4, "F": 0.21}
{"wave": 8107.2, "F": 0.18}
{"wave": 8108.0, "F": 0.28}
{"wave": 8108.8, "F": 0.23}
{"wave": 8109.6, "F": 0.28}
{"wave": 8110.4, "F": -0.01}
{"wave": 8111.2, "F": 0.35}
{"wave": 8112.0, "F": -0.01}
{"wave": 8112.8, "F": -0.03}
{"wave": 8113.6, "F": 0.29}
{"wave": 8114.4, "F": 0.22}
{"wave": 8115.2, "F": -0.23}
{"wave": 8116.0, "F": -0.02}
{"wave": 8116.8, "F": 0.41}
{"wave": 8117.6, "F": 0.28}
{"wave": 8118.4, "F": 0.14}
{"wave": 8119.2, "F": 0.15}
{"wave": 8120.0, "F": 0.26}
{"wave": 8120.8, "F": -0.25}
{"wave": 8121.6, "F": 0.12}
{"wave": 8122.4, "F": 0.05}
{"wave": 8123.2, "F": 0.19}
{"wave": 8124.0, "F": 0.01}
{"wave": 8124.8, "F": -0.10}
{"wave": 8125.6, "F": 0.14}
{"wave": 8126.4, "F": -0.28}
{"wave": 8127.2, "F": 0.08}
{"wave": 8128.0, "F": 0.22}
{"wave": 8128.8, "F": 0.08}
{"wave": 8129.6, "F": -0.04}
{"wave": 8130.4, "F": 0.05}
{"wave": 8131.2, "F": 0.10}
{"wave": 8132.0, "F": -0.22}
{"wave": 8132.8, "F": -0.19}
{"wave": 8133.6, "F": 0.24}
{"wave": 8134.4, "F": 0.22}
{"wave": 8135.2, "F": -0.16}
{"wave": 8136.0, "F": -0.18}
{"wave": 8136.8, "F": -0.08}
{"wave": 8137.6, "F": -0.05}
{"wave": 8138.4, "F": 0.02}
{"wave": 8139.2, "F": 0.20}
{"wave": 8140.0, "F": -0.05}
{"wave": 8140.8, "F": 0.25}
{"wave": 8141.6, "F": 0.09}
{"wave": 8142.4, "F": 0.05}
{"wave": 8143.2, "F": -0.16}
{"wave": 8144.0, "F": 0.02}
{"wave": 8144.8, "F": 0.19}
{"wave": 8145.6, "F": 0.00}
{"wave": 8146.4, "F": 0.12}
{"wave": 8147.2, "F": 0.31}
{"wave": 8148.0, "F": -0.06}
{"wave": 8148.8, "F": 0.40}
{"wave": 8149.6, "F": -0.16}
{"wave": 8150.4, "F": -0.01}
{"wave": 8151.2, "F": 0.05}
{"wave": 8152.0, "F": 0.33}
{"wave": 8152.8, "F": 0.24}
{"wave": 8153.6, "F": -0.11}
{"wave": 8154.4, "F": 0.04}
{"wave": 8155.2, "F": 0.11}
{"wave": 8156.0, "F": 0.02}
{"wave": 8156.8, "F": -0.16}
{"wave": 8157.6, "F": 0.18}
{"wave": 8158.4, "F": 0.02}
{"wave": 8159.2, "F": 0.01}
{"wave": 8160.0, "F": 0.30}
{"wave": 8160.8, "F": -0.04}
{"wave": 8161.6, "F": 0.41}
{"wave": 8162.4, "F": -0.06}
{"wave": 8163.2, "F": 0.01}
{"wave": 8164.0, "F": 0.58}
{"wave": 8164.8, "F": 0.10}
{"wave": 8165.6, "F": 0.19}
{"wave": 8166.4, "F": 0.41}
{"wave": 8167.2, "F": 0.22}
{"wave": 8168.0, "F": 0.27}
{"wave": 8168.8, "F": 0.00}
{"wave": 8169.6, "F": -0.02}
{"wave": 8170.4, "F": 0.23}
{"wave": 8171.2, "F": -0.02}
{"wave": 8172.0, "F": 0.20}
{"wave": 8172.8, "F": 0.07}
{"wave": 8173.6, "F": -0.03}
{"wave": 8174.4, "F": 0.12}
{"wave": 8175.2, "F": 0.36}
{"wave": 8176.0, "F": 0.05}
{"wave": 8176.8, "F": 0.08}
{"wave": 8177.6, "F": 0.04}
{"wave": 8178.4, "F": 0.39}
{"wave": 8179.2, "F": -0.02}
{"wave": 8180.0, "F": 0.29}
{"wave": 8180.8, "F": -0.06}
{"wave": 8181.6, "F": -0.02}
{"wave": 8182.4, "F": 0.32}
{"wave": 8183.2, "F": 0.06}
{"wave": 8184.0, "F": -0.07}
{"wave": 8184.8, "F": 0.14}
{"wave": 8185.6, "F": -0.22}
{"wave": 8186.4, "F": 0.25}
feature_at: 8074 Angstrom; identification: [O II]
